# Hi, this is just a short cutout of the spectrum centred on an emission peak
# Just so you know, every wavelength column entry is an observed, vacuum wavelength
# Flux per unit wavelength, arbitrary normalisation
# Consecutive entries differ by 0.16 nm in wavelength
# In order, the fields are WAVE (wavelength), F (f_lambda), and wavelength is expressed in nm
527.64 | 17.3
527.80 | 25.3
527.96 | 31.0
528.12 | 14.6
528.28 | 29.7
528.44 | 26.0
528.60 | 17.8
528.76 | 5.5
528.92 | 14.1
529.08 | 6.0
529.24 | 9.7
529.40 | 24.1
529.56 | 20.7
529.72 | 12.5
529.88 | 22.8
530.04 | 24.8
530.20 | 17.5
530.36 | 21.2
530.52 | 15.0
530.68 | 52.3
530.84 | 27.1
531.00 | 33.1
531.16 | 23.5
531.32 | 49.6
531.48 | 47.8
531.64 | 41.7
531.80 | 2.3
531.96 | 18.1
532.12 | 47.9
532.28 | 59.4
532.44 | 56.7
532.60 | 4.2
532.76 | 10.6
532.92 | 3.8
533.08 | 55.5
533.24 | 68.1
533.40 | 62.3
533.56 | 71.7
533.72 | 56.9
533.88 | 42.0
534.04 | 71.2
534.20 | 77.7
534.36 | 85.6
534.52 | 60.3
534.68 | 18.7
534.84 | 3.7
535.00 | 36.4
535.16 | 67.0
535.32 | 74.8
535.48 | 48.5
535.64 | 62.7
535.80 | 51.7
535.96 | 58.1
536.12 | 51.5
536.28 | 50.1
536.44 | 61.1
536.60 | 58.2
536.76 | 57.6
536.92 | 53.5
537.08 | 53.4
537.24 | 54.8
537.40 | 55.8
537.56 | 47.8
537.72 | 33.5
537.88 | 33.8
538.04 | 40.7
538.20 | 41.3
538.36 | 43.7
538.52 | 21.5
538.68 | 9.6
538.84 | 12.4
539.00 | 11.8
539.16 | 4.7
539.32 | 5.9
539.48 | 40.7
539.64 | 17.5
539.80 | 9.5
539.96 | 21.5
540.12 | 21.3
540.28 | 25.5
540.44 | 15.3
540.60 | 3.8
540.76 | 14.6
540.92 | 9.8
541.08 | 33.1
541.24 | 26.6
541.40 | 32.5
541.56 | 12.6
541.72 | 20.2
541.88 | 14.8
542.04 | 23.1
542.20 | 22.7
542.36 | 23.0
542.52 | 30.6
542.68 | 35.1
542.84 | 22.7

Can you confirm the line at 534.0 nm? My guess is Lyman alpha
